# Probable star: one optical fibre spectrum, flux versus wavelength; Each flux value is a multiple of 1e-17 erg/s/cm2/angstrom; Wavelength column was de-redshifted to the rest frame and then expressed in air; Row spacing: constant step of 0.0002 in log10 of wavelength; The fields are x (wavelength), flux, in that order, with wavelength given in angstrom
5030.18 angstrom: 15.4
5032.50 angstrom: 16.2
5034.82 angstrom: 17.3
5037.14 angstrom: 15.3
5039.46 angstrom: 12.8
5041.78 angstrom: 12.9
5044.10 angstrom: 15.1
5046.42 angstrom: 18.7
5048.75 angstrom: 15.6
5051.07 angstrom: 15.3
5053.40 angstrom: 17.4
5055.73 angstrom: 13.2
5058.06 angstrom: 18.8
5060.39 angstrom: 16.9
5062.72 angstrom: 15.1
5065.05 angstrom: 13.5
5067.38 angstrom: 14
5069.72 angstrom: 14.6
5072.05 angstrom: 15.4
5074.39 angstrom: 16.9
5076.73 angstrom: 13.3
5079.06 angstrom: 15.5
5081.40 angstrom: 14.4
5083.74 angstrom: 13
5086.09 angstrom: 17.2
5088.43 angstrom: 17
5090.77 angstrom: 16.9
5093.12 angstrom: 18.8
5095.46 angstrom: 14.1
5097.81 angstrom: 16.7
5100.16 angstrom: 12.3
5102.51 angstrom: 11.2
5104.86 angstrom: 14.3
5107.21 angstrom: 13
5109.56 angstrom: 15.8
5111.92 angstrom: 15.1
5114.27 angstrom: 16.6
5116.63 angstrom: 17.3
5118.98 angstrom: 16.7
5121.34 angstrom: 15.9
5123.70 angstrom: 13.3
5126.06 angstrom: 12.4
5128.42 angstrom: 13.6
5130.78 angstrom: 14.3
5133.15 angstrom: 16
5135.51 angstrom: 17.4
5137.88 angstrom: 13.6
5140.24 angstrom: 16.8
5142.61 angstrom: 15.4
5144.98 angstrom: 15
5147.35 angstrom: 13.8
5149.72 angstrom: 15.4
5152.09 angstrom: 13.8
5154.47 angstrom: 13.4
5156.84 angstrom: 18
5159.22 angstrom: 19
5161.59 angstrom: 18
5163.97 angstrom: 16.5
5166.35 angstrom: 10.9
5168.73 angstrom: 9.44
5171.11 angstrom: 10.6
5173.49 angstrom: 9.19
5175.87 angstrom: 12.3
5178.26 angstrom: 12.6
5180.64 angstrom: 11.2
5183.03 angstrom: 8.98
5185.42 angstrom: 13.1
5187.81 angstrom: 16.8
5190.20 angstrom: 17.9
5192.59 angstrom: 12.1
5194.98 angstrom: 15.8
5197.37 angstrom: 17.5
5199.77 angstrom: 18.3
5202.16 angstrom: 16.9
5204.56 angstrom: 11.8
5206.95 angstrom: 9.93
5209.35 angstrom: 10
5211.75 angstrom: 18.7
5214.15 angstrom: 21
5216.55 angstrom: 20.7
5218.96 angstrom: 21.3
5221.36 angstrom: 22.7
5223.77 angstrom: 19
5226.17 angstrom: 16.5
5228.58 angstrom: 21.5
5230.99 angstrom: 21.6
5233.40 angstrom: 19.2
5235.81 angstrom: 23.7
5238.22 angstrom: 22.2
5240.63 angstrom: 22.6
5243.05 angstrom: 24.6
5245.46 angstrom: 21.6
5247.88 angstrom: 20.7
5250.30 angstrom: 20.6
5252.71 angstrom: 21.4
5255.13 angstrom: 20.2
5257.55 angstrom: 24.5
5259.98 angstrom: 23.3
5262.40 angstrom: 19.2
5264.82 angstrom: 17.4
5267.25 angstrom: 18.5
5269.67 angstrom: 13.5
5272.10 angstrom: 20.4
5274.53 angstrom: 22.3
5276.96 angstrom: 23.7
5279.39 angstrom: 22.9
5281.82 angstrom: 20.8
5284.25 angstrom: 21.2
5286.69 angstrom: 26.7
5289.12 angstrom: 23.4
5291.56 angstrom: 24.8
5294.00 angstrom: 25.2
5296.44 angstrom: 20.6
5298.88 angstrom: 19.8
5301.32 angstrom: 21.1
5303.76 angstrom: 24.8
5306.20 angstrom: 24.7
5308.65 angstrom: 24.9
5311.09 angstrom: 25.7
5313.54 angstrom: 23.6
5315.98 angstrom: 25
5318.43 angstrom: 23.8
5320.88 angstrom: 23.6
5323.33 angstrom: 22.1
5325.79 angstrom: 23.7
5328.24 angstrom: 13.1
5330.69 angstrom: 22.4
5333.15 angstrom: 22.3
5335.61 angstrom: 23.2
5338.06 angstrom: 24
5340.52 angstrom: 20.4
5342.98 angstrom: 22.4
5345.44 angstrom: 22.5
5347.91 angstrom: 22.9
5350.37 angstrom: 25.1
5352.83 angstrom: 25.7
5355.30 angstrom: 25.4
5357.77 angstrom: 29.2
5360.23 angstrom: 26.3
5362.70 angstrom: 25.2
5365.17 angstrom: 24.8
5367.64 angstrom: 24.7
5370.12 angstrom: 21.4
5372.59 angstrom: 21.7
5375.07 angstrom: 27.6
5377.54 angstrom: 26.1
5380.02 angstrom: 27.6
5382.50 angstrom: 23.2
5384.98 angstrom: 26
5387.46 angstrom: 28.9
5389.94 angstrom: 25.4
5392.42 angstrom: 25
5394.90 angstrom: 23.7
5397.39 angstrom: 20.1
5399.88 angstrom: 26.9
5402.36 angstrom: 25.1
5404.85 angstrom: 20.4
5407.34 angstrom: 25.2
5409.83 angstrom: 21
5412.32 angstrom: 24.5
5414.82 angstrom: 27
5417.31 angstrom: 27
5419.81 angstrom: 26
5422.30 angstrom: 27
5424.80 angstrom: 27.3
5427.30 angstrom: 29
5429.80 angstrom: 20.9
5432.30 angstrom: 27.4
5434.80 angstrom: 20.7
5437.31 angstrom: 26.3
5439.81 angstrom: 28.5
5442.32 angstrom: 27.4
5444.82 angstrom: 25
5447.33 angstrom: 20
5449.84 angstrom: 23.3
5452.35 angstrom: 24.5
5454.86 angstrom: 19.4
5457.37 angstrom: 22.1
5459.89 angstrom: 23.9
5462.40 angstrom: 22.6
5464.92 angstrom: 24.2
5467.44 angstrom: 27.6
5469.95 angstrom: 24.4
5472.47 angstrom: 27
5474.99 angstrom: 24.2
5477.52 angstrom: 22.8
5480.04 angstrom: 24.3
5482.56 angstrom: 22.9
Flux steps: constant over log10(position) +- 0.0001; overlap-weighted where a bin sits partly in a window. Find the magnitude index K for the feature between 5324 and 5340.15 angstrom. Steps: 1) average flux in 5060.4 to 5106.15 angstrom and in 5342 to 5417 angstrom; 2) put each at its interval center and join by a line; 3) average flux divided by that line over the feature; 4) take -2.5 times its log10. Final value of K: 0.09 mag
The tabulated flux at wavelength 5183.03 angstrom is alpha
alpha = 8.98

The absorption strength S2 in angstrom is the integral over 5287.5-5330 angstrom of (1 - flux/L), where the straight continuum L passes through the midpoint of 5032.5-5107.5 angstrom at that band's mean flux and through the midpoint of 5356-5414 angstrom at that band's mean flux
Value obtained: -0.9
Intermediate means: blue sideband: 15.2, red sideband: 24.8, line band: 23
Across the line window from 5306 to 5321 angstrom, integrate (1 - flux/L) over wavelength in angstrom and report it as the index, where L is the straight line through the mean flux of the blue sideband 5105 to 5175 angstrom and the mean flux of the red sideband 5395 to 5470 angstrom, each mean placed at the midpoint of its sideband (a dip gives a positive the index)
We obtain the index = -3.0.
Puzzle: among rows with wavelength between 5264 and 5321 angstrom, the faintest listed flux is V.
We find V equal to 13.5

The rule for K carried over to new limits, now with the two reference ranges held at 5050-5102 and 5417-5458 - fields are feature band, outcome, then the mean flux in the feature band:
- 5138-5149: 0.14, 15.1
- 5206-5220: 0.12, 17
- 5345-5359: -0.12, 25.3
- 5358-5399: -0.08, 25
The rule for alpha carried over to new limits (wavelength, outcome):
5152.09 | 13.8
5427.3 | 29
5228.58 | 21.5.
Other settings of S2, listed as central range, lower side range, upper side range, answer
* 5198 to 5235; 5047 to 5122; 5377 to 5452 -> 2.5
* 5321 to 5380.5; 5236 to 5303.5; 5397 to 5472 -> -1.5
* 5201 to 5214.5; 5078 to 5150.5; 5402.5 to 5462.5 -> 2.7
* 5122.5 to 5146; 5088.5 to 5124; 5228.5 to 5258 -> 2.6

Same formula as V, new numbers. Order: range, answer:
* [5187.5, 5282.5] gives 9.93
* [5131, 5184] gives 8.98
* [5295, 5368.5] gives 13.1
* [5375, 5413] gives 20.1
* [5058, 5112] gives 11.2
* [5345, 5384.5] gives 21.4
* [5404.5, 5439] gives 20.4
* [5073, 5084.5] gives 13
